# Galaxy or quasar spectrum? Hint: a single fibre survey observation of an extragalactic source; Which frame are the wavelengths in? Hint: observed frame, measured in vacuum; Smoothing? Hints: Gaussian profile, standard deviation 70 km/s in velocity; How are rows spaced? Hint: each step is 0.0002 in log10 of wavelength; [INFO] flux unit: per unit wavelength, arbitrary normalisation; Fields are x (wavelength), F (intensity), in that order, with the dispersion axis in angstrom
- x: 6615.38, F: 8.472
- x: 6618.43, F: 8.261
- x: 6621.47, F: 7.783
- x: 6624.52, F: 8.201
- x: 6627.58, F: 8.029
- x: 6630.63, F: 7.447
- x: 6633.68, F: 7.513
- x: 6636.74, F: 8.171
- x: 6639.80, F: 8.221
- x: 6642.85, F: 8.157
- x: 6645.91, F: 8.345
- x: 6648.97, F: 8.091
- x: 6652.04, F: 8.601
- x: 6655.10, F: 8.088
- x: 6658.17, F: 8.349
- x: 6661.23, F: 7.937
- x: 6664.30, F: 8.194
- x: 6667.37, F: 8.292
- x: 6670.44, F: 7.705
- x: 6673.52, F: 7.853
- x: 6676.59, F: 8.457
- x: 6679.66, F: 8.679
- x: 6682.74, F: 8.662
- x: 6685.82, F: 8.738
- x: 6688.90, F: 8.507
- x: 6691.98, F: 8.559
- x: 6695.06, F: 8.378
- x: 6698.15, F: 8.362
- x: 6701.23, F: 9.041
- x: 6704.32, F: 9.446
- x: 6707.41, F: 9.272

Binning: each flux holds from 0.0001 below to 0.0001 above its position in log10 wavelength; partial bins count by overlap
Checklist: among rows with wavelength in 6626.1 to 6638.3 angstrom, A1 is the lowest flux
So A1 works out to 7.447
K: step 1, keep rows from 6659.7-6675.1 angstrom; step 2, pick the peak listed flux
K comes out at 8.292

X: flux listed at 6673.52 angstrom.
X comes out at 7.853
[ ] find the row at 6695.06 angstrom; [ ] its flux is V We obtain 8.378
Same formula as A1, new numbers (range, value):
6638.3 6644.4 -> 8.157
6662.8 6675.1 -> 7.705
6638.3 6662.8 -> 7.937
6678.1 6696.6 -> 8.378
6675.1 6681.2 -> 8.457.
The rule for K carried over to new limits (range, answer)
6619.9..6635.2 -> 8.201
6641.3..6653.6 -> 8.601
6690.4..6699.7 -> 8.559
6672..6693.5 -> 8.738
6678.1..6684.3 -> 8.679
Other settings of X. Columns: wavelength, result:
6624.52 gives 8.201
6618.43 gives 8.261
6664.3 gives 8.194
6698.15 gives 8.362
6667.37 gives 8.292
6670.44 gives 7.705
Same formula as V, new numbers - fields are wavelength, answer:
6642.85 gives 8.157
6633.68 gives 7.513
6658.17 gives 8.349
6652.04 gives 8.601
